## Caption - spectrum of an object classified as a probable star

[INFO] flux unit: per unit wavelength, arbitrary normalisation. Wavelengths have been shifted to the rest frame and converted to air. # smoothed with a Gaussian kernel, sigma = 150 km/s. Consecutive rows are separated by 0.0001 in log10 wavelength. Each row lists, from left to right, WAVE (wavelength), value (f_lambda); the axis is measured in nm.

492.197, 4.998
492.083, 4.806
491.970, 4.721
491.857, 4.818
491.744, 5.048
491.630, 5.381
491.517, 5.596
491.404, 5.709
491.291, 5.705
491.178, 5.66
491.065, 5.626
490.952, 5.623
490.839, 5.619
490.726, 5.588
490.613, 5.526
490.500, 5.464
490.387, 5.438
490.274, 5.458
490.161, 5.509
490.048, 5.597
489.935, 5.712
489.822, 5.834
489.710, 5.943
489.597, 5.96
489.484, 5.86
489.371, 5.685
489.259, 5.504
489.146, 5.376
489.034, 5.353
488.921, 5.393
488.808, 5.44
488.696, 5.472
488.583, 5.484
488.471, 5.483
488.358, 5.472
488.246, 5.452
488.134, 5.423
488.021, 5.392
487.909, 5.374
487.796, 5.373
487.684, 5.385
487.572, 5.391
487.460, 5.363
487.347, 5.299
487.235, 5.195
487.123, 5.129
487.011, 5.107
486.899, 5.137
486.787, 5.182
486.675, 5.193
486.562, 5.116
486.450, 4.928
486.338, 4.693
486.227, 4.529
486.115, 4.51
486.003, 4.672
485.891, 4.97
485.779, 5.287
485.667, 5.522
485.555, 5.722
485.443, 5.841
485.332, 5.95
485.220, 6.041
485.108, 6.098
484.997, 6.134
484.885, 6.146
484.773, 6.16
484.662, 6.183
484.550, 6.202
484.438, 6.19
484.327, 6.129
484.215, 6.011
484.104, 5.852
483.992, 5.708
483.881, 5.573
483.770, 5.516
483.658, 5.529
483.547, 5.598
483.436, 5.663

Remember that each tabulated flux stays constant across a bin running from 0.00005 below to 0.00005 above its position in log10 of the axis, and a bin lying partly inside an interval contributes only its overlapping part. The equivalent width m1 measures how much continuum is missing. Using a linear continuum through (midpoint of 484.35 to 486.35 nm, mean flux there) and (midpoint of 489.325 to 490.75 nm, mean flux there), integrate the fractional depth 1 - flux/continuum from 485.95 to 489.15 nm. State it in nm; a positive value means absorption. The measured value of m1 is 0.24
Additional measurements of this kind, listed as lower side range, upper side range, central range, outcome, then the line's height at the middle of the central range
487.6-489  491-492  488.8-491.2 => -0.088 nm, 5.4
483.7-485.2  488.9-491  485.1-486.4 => 0.135 nm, 5.9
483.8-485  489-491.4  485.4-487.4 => 0.262 nm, 5.88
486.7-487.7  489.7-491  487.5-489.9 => -0.052 nm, 5.41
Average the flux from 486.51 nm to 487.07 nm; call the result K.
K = 5.14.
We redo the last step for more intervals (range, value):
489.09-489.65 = 5.68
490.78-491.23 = 5.63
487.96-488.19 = 5.41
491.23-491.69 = 5.59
